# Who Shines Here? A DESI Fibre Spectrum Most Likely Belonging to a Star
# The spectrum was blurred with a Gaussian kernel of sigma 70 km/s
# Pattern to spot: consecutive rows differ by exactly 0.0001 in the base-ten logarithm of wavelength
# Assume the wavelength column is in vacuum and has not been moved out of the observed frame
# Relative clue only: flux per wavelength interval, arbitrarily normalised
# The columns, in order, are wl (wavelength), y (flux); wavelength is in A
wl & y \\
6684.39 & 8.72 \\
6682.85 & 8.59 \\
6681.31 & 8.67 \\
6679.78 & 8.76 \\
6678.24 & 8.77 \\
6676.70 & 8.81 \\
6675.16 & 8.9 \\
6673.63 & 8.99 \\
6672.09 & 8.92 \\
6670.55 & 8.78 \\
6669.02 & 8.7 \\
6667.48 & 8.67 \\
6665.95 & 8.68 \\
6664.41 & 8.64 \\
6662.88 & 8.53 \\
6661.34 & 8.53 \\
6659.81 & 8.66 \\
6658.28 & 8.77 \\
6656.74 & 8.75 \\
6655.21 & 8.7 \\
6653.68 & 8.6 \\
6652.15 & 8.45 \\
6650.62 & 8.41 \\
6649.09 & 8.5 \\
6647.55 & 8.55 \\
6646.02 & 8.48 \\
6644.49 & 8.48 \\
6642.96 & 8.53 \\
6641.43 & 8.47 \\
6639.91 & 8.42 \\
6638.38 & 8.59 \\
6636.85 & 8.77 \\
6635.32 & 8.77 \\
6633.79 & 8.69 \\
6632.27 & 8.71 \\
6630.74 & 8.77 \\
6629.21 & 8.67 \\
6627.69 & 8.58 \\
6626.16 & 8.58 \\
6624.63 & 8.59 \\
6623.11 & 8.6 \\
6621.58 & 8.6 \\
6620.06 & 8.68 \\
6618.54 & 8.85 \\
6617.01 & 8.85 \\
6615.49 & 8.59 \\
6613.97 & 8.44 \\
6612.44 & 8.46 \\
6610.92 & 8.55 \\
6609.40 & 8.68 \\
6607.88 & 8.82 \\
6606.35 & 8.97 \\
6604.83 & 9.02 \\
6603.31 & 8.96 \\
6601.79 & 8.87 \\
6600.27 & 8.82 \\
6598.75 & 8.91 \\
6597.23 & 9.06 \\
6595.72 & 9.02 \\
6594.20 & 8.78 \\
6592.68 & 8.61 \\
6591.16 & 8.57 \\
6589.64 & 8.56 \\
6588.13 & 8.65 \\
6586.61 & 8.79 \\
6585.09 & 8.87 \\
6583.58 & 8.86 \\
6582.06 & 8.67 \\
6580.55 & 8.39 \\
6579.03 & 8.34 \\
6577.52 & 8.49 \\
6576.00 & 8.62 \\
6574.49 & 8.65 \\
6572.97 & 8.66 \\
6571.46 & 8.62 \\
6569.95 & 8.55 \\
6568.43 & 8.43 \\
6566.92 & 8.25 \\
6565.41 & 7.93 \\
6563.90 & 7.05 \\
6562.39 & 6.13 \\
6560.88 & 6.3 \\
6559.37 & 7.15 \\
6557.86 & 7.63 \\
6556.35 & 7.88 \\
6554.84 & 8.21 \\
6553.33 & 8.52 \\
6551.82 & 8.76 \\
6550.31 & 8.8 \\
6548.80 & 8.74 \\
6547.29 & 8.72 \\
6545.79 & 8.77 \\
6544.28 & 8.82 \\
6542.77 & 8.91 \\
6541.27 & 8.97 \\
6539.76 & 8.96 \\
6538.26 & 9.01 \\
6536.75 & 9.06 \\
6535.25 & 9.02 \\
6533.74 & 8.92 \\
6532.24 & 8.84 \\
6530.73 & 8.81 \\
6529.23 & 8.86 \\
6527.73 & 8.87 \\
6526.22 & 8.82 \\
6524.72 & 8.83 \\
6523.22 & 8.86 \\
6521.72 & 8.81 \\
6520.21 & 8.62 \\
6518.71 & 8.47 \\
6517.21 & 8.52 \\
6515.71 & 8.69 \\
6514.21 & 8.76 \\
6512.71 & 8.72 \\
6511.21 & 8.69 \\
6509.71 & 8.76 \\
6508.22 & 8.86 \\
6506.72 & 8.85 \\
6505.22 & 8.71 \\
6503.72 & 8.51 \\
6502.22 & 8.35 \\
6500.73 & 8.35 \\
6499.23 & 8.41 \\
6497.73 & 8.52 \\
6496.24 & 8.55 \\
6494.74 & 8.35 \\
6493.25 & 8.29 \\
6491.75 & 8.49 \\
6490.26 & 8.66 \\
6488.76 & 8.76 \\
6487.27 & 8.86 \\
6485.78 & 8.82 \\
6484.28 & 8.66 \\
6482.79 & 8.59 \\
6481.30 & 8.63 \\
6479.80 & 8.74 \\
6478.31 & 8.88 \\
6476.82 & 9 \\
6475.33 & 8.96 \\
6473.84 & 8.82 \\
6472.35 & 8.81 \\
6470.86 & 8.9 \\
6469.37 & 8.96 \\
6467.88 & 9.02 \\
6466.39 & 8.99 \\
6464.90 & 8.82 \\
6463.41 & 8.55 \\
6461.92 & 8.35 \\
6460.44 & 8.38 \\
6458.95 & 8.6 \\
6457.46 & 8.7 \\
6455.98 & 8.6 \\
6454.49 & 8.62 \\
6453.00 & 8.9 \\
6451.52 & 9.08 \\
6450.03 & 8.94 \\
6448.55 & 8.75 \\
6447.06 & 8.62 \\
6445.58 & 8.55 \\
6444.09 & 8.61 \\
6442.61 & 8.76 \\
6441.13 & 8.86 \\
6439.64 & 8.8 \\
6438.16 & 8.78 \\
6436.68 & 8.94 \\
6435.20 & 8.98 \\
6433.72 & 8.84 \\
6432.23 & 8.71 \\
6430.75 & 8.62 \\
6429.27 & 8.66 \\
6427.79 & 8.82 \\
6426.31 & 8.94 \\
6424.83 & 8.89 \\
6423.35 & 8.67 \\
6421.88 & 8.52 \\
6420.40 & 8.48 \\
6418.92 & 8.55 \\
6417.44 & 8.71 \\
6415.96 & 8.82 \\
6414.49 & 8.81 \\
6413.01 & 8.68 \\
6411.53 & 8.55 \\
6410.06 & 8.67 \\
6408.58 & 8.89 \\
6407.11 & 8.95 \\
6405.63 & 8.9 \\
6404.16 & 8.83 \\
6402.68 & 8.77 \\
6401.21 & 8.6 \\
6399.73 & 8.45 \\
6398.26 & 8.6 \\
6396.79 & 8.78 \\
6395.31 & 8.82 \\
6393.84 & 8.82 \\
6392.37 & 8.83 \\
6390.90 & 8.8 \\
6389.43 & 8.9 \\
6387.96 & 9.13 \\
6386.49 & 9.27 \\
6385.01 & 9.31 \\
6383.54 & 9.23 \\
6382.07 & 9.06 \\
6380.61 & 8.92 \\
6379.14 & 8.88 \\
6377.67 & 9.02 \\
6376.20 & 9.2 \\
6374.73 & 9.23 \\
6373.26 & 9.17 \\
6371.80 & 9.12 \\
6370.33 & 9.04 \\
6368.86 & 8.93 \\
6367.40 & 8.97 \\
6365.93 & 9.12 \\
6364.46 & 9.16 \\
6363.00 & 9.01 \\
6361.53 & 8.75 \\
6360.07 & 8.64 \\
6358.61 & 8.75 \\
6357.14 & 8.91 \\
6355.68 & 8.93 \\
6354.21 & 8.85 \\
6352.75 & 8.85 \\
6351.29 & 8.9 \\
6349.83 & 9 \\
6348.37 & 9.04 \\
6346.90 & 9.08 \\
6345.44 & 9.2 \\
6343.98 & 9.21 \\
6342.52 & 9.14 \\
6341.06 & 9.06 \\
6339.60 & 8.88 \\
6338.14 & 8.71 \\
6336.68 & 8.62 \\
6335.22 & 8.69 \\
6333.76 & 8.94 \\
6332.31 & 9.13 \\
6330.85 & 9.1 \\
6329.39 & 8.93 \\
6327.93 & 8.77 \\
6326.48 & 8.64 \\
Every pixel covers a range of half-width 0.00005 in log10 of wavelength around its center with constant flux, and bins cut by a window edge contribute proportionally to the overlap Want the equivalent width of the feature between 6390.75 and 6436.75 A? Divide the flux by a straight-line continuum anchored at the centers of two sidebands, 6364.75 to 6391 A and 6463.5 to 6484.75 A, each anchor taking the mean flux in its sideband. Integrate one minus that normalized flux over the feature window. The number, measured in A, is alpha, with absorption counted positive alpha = 1.2 A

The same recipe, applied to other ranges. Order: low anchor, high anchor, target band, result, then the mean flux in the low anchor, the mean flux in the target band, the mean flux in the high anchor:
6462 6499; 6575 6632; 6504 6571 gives 1.7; 8.72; 8.5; 8.71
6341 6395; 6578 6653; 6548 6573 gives 2.3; 9.01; 7.96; 8.67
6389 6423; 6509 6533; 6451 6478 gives -0.1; 8.73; 8.78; 8.74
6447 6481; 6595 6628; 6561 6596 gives 1.6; 8.78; 8.37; 8.75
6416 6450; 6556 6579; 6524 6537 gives -1.2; 8.74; 8.89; 7.91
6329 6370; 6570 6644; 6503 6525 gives 0.2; 8.95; 8.71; 8.69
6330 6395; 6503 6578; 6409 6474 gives 0.2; 8.99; 8.74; 8.51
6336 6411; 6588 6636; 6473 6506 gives 0.8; 8.94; 8.63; 8.73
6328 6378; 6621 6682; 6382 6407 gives 0.1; 8.97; 8.88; 8.65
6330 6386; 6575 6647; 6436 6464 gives 0.6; 8.99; 8.71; 8.68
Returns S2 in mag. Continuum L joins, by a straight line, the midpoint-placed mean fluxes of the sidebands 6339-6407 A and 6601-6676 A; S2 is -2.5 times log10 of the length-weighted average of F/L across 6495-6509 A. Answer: 0.03 mag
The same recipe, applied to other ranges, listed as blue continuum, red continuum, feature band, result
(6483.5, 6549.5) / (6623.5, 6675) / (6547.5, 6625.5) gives 0.03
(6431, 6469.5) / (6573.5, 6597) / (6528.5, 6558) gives 0.00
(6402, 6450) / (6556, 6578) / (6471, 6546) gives -0.06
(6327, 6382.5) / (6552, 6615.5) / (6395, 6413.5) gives 0.02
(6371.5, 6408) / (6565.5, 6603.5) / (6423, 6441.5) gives 0.01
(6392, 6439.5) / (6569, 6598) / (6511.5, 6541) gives -0.01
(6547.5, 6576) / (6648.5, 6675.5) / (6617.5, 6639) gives -0.03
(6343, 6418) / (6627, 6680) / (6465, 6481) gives -0.01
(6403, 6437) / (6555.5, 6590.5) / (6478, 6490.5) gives -0.03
